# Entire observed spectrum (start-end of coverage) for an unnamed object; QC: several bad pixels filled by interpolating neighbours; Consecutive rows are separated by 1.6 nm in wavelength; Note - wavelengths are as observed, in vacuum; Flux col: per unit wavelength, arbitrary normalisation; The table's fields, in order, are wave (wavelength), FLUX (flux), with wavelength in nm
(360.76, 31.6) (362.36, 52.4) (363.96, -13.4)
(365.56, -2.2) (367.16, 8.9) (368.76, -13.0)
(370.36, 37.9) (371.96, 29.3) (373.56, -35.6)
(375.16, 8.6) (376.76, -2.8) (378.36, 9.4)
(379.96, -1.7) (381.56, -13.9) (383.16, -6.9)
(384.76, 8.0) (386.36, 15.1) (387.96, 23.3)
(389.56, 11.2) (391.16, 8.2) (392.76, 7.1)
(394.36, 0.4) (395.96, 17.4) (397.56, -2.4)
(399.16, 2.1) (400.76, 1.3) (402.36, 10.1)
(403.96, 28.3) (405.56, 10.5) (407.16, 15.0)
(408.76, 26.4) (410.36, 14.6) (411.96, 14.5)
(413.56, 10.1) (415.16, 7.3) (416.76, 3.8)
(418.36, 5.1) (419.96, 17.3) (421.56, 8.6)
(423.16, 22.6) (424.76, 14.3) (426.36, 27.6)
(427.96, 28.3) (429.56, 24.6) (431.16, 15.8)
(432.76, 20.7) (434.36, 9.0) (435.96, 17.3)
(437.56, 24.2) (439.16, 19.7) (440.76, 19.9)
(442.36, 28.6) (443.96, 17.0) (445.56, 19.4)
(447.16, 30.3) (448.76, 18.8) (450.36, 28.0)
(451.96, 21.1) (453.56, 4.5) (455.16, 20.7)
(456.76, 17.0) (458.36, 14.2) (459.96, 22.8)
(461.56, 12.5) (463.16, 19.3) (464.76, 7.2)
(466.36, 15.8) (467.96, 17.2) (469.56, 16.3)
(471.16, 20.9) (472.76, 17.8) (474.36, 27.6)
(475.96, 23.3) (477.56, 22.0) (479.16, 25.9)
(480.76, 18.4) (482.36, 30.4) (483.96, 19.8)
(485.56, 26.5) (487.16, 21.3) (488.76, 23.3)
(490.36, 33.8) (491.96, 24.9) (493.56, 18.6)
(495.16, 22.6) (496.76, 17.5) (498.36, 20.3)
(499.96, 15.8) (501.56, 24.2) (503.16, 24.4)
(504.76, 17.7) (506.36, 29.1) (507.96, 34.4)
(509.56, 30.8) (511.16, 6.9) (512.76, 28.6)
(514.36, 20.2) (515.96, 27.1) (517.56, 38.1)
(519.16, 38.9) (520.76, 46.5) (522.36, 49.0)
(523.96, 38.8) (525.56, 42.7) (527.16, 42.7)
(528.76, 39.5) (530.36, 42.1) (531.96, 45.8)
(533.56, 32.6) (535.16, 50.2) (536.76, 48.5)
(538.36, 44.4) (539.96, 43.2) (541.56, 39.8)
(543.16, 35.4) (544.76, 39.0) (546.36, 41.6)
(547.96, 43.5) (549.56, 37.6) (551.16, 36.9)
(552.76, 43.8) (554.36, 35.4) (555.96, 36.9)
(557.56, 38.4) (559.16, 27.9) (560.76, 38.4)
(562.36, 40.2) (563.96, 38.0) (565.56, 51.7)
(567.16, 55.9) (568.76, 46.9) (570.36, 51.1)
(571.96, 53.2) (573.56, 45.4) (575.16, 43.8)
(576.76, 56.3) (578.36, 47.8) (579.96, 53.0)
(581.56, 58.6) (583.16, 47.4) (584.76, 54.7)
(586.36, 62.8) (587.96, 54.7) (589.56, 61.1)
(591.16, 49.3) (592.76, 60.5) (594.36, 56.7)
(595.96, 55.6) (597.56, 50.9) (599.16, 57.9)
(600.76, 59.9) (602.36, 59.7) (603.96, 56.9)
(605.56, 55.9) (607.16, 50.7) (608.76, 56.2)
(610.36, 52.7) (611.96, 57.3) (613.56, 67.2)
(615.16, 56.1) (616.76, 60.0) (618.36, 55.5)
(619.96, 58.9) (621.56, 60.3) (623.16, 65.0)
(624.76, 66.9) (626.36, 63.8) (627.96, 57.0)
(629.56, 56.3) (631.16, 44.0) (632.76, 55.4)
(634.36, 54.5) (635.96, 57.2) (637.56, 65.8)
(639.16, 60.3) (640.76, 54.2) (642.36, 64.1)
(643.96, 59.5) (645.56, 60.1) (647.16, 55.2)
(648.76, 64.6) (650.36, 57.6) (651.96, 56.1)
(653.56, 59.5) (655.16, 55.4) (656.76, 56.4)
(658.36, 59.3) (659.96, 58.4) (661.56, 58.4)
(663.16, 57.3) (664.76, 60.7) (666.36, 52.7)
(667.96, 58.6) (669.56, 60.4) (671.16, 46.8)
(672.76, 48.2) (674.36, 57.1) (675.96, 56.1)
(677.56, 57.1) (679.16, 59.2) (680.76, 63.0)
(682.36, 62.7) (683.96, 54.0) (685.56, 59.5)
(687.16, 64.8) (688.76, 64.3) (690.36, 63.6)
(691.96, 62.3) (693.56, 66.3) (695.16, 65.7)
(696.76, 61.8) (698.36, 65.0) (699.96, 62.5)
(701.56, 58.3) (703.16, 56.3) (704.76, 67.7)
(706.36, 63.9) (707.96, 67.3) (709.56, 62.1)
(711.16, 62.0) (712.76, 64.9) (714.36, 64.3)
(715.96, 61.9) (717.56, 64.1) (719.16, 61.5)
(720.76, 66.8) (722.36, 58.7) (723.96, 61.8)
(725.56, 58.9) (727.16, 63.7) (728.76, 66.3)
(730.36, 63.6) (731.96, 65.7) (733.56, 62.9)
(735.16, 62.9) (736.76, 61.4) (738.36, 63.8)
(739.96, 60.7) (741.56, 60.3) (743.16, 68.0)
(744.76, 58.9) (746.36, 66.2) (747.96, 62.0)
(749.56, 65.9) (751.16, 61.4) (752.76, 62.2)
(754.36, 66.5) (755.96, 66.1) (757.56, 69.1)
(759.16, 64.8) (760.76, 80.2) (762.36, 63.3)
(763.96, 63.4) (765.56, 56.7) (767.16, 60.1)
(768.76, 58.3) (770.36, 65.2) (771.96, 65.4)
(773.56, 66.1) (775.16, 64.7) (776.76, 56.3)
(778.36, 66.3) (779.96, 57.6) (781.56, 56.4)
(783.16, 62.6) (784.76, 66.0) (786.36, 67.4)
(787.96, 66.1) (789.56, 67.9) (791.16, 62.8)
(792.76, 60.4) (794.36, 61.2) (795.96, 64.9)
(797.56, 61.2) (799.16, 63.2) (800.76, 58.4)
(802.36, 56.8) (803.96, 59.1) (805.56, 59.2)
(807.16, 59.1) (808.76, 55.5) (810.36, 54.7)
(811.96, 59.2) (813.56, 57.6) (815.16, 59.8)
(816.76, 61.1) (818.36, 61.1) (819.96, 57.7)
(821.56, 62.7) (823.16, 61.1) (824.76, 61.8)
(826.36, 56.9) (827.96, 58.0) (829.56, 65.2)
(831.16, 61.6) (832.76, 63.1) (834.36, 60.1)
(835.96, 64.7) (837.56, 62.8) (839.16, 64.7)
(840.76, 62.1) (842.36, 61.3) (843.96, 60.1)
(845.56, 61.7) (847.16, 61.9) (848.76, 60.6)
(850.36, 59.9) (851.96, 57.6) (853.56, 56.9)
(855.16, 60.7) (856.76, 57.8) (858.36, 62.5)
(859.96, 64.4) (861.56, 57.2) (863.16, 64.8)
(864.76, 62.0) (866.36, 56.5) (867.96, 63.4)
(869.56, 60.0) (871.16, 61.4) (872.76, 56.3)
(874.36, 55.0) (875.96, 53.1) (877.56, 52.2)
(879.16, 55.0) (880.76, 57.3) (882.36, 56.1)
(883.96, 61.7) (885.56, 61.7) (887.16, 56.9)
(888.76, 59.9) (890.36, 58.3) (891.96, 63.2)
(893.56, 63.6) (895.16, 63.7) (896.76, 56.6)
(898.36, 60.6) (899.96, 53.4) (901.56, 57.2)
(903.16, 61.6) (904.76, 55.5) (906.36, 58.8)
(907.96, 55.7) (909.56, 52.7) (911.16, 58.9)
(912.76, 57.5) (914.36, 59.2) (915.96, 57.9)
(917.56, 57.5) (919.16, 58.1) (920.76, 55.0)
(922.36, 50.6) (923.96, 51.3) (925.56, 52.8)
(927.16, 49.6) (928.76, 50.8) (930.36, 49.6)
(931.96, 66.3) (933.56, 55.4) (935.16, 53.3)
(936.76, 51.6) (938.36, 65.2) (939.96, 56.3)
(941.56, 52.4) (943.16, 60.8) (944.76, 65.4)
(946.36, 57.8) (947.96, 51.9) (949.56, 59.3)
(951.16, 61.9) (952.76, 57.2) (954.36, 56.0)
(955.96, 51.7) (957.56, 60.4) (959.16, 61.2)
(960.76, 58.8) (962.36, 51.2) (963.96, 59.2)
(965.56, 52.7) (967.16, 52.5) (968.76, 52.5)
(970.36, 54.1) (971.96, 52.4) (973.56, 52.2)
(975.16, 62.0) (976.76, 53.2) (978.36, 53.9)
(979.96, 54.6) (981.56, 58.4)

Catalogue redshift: 0.30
